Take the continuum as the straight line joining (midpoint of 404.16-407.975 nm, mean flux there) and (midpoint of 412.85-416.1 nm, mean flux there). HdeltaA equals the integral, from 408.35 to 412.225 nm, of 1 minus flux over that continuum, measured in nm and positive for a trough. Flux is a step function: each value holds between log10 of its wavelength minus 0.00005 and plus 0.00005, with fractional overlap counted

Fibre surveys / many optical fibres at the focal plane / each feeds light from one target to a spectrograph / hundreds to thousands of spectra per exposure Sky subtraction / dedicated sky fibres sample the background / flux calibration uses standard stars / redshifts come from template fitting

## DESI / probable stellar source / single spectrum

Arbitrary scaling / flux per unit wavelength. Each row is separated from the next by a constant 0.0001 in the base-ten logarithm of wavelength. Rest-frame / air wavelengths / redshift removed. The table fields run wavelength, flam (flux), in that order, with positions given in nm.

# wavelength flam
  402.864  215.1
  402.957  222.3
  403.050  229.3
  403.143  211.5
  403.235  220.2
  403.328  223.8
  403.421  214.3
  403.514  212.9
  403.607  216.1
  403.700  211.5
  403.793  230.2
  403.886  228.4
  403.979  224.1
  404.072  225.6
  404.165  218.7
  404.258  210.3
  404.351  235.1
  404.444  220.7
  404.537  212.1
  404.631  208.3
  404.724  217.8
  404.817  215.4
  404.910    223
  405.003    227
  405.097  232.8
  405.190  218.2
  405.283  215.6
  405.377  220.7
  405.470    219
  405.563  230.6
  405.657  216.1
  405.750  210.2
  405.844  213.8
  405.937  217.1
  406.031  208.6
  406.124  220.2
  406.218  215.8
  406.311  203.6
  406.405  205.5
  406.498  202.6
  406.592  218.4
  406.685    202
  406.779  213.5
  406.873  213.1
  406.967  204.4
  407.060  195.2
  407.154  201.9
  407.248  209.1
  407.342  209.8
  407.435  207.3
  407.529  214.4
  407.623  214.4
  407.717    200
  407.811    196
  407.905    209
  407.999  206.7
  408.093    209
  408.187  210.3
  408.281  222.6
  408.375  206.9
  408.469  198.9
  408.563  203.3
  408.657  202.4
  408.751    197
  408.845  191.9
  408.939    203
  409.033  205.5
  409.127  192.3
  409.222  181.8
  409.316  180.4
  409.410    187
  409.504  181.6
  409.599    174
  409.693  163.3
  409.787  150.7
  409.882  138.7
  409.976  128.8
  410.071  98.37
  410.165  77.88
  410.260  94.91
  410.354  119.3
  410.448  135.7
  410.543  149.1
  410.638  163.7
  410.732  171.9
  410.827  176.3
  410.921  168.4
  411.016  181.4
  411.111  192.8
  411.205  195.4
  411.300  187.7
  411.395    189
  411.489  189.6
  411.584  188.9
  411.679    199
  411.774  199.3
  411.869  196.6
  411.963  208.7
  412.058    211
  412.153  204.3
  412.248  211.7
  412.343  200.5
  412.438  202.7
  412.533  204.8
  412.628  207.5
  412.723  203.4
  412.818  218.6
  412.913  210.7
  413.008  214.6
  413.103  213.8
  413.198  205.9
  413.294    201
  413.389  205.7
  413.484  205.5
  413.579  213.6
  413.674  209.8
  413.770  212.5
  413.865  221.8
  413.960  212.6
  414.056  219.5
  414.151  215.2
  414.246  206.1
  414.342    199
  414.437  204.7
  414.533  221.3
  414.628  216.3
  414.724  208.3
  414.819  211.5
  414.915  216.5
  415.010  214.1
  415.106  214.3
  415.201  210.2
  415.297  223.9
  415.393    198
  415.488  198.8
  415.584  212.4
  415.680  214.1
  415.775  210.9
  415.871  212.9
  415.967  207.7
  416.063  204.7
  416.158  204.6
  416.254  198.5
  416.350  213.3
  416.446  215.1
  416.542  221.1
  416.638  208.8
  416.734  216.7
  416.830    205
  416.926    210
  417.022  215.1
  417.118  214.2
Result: 0.67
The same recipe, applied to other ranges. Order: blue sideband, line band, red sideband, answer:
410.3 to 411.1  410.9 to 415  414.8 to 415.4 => -0.41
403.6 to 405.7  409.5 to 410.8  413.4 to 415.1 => 0.47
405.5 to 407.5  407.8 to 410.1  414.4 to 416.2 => 0.27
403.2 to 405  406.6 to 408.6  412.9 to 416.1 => 0.09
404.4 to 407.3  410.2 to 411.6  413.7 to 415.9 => 0.31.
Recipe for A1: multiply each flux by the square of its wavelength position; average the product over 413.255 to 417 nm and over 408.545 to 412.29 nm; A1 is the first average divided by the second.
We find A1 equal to 1.2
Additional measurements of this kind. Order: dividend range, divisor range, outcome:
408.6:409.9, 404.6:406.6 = 0.86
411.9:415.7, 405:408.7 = 1.03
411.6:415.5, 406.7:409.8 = 1.08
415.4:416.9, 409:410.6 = 1.44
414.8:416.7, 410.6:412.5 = 1.12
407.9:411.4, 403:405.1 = 0.81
